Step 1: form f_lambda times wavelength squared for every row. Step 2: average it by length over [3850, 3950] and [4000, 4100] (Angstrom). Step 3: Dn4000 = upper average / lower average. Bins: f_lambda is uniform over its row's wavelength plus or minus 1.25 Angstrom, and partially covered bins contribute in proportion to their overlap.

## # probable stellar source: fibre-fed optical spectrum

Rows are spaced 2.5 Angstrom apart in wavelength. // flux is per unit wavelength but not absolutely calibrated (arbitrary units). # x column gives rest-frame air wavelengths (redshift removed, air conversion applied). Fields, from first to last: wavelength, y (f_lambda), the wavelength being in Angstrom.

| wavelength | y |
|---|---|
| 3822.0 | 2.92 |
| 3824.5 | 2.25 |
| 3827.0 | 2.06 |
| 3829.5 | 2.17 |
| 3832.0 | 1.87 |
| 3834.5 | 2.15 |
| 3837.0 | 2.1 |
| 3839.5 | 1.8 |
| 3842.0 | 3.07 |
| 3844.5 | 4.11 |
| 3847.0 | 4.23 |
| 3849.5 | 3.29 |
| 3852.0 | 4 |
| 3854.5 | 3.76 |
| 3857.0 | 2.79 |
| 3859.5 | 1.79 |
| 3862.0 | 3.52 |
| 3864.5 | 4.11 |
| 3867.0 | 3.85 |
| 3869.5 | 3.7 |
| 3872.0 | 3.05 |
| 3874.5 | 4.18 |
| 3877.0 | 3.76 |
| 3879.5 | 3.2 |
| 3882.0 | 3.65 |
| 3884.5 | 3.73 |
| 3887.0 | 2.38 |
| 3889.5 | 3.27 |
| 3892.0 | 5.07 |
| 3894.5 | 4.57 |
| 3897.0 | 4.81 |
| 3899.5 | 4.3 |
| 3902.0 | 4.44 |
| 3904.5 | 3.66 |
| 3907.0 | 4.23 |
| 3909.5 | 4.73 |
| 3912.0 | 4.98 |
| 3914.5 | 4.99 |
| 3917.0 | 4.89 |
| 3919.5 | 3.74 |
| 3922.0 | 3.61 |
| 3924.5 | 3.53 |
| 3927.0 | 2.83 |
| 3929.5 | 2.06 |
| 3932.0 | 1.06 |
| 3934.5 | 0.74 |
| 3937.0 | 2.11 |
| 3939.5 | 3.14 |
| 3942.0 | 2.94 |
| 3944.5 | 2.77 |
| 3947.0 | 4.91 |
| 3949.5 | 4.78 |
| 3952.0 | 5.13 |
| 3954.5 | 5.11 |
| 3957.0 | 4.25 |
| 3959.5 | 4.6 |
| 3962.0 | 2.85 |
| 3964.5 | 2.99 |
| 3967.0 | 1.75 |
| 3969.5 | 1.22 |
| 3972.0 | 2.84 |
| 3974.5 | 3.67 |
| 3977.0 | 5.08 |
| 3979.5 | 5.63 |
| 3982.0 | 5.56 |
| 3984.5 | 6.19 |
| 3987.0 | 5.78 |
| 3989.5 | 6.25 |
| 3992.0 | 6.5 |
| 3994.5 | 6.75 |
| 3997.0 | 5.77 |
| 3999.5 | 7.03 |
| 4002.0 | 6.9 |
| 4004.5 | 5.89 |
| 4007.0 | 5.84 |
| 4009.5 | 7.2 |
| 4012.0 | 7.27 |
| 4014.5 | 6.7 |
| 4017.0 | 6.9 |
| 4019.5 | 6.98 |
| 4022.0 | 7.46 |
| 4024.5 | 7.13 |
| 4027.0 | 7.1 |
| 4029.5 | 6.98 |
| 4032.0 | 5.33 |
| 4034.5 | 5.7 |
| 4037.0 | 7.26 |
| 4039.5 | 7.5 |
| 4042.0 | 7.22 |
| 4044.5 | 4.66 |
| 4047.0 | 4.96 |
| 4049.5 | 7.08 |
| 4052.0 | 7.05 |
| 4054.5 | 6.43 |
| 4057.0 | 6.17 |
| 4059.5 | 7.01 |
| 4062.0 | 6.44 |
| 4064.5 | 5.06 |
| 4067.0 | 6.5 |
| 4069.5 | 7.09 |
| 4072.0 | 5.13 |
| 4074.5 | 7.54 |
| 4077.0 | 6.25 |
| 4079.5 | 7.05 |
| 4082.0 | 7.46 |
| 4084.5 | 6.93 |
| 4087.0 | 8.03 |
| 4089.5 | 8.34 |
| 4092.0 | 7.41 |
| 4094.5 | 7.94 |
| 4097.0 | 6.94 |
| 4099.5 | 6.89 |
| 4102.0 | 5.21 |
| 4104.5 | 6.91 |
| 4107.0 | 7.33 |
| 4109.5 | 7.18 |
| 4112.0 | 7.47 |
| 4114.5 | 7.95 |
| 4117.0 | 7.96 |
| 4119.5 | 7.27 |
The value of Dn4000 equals 2.0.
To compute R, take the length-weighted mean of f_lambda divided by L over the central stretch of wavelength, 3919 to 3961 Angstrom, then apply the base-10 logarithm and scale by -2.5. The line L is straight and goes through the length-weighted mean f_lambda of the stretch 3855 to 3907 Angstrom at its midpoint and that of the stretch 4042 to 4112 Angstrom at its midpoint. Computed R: 0.35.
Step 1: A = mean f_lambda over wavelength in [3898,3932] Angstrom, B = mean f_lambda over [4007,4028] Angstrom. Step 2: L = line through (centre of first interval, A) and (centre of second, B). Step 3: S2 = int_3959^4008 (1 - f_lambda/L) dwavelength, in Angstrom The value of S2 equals 9.0 Angstrom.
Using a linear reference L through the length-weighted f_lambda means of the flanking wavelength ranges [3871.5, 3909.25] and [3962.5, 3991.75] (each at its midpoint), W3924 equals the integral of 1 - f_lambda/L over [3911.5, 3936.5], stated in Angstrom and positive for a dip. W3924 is 5.6 Angstrom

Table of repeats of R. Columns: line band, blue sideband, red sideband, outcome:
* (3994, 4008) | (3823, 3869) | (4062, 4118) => -0.15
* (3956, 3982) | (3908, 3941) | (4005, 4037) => 0.34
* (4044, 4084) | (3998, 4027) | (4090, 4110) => 0.09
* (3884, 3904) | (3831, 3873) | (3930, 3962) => -0.24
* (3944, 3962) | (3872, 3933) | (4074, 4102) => 0.07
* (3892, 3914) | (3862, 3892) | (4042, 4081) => -0.14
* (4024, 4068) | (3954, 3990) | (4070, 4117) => -0.08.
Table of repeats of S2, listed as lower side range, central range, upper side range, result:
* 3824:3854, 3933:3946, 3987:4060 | 6.69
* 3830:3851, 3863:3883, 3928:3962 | -4.77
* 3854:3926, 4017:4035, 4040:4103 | -2.26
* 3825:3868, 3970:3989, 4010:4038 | 3.25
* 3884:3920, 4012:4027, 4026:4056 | -2.36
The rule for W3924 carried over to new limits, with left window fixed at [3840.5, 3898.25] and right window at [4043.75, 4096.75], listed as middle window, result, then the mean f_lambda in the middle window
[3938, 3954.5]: 2.8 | 4.01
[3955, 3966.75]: 3.3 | 3.6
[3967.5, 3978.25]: 4.4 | 3.1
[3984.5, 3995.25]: -1.6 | 6.28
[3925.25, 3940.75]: 8.6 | 2.04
